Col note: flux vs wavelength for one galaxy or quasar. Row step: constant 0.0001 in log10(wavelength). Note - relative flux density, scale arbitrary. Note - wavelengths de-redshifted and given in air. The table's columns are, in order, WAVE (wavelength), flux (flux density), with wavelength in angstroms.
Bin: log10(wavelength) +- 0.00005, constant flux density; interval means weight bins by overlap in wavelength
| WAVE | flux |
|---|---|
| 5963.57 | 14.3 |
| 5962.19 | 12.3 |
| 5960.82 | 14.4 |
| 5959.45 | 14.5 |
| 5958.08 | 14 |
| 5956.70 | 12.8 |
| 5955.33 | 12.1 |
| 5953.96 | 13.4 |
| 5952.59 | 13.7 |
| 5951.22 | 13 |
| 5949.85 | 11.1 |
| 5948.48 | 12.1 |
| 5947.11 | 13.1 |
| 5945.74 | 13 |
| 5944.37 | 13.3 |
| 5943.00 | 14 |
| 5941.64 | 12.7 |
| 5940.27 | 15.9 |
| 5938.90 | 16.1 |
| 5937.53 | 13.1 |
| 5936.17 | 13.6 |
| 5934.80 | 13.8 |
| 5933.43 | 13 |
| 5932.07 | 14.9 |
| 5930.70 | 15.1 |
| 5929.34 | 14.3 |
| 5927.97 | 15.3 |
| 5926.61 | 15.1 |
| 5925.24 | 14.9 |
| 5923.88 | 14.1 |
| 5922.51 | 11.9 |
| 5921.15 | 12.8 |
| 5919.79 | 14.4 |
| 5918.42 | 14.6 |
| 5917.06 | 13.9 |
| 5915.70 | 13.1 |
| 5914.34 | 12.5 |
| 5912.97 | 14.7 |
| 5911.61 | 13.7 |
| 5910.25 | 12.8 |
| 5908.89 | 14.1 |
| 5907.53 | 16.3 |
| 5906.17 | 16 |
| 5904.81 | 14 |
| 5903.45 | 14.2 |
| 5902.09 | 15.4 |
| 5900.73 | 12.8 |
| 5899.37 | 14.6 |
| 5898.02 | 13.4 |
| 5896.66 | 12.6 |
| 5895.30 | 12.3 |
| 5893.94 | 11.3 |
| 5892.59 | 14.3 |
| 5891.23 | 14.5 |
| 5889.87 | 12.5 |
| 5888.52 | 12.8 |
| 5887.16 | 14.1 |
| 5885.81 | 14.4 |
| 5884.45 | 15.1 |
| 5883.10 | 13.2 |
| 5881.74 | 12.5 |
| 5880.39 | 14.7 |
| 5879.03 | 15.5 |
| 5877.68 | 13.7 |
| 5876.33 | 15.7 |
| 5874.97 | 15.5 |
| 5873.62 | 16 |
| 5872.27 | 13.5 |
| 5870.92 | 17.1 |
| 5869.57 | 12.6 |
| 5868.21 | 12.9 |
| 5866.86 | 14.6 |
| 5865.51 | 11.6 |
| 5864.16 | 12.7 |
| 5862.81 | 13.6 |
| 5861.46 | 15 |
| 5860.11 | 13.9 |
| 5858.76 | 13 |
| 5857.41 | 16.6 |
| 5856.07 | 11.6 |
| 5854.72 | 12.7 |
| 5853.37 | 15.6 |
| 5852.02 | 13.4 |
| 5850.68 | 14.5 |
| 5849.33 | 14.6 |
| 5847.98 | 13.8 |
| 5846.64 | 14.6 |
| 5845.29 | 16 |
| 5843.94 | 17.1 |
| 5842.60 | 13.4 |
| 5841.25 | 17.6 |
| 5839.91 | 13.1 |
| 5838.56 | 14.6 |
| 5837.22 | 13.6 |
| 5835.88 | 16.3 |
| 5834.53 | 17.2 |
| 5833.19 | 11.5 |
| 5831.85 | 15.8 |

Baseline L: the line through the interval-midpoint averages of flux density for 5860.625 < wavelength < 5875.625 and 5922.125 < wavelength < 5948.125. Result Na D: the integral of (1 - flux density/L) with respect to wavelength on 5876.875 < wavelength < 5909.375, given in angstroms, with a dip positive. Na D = 0.3 angstroms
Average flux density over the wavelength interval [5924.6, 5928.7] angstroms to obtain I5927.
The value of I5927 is 15.1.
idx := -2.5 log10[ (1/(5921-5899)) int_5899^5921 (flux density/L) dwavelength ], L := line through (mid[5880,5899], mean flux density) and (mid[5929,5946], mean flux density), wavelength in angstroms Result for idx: -0.04 mag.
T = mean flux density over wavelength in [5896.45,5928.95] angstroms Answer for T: 14.1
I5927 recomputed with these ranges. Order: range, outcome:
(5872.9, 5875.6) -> 15.7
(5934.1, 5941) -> 14.5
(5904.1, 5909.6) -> 15.1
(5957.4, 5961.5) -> 14.3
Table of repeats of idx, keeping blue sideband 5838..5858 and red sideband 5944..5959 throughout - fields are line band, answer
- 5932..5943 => -0.08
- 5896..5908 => -0.05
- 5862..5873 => 0.05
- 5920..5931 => -0.07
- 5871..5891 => -0.02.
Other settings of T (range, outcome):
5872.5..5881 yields 15.1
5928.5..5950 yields 13.8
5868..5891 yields 14.3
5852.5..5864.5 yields 13.9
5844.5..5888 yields 14.2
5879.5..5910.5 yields 13.8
